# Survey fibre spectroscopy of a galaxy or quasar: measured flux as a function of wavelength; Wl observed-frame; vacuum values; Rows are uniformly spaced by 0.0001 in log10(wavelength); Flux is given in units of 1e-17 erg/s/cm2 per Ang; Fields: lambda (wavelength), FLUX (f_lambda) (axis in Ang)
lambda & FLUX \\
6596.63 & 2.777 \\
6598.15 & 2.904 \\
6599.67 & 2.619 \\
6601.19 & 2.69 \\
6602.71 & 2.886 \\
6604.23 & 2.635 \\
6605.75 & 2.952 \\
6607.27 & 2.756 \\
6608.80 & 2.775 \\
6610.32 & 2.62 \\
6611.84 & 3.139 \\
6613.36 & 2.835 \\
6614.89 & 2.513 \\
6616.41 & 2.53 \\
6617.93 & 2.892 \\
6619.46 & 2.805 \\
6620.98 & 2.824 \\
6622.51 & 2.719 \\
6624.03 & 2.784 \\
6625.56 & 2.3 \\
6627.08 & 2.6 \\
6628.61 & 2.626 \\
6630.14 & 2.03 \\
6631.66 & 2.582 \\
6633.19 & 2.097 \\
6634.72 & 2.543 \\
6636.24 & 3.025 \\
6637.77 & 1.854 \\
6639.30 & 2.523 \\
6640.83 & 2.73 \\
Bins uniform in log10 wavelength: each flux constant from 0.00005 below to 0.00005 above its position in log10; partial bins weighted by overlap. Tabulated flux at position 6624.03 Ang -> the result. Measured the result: 2.784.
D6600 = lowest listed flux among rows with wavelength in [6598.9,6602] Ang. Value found 2.619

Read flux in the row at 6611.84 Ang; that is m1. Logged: 3.139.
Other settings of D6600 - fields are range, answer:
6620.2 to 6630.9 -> 2.03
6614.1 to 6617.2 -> 2.513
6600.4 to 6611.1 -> 2.62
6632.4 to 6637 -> 2.097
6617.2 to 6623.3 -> 2.719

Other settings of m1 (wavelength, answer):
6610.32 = 2.62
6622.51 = 2.719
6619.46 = 2.805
